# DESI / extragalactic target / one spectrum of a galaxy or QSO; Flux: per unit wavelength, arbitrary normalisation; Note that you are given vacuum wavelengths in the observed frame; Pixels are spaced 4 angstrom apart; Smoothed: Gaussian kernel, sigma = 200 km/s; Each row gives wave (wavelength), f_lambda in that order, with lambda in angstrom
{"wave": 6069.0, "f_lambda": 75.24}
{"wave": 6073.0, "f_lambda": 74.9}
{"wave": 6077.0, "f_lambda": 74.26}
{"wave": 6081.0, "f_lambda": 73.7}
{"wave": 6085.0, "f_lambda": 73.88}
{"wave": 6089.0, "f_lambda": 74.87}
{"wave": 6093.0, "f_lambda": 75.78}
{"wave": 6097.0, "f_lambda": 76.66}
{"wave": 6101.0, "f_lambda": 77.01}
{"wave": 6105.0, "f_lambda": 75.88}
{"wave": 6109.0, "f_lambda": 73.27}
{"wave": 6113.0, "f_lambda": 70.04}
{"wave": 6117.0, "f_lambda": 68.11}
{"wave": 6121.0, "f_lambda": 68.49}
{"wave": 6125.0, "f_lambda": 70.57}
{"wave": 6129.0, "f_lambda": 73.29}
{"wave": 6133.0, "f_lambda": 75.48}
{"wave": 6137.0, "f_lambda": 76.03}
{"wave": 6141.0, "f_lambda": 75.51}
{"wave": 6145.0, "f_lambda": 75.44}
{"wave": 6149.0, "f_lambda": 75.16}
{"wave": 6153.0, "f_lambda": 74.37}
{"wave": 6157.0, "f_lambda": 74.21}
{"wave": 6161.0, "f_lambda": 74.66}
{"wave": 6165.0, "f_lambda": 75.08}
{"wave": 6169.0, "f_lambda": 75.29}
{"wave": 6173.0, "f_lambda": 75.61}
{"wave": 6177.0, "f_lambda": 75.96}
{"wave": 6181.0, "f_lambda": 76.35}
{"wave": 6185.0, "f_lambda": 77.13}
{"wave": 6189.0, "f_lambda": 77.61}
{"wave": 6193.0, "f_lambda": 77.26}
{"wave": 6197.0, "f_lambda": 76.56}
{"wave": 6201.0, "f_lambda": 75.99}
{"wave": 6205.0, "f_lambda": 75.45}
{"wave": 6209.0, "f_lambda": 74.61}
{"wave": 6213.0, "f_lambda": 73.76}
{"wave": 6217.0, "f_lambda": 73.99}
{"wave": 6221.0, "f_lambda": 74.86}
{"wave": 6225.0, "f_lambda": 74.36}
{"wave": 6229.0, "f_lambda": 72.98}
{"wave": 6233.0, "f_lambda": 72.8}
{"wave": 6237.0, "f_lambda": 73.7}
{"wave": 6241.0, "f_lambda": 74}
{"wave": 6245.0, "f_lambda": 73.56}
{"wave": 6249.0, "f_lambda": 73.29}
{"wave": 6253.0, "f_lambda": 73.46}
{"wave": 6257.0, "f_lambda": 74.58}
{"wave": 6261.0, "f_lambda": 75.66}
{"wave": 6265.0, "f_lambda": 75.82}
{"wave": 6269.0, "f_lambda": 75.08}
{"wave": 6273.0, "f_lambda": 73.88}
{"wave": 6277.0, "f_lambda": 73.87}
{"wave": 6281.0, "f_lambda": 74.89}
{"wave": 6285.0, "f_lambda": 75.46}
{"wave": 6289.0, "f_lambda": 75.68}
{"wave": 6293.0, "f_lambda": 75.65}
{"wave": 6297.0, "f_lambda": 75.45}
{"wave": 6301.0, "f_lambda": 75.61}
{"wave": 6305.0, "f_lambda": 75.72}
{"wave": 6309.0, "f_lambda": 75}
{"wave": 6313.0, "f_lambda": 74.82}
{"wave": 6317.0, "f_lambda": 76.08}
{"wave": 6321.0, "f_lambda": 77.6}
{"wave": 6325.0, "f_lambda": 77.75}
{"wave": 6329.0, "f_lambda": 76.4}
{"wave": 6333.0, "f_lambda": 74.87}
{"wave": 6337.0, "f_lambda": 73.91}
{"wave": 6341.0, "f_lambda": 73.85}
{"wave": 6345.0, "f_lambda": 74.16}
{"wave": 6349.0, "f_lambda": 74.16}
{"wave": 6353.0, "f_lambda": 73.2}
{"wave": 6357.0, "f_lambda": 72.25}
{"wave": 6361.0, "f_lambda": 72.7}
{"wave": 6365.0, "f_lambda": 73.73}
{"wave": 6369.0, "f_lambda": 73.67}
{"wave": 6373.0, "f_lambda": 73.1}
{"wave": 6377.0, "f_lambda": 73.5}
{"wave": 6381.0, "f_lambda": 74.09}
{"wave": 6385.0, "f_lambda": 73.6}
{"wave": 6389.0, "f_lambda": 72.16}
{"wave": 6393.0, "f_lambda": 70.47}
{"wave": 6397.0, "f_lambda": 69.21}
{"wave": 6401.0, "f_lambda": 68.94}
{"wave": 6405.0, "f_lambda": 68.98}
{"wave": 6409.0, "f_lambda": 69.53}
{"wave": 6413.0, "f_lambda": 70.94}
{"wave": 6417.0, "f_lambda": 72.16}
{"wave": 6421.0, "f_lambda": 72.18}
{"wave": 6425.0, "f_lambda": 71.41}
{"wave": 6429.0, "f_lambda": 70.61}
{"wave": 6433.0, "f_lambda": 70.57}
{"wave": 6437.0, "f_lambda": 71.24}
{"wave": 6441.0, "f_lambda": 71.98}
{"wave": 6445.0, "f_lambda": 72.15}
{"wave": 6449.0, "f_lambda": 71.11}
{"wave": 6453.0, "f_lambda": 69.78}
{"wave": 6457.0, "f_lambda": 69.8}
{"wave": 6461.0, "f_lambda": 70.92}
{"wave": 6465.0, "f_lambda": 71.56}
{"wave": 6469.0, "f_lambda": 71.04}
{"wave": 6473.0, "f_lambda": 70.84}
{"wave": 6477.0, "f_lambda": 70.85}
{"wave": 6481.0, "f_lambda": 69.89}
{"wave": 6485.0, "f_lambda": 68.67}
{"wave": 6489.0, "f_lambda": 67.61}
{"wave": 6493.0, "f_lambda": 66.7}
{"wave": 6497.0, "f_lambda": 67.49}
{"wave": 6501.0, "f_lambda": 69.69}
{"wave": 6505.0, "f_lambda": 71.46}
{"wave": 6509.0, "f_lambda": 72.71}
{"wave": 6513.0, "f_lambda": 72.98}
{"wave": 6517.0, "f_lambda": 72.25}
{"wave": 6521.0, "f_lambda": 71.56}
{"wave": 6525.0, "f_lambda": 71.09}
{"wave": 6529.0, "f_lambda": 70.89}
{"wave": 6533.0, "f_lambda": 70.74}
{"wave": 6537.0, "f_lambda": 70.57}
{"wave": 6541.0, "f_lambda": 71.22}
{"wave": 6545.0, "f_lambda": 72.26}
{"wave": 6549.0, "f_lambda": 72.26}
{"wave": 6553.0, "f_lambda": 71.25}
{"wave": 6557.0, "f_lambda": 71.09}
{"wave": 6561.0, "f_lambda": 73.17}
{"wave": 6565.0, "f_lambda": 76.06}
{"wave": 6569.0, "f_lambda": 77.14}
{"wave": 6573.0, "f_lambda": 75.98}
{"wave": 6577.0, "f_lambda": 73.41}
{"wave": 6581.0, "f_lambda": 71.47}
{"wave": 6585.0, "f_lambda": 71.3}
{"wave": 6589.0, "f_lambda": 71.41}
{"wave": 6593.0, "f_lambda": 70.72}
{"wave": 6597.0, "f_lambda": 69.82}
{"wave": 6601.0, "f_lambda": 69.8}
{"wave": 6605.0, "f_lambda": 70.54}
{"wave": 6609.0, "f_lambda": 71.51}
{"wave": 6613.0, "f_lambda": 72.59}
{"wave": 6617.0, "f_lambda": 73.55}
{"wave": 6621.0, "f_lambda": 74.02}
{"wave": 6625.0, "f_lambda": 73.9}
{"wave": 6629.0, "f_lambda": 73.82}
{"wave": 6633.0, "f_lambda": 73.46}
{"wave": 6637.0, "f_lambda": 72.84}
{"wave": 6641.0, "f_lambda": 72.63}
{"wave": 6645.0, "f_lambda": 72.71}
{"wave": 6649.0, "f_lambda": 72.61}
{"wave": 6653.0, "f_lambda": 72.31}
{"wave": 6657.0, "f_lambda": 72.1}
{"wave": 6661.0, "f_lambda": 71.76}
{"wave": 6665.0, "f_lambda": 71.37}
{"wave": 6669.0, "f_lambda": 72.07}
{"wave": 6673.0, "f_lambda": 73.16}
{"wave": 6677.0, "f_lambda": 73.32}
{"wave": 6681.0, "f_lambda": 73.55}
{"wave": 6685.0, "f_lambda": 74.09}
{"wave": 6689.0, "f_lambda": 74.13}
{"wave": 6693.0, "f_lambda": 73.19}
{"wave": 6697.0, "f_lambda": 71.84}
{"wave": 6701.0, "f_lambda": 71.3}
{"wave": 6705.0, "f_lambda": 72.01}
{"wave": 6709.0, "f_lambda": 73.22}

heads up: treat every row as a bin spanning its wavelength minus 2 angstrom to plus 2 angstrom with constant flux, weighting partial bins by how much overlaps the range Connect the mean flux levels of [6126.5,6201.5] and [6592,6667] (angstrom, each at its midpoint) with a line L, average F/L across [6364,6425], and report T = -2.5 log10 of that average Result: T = 0.033 mag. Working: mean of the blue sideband 75.6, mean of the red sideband 72.2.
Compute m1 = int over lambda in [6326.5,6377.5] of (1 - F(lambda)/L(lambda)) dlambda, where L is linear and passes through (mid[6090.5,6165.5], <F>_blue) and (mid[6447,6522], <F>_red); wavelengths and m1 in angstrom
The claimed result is -1.5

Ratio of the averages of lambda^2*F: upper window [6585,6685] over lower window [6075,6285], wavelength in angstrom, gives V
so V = 1.12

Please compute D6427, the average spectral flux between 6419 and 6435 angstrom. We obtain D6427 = 71.2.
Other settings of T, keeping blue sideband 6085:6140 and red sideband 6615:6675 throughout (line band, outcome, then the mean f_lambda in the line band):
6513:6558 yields 0.02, 71.5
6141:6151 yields -0.03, 75.3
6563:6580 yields -0.04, 75.4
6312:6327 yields -0.05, 76.7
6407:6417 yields 0.04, 70.6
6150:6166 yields -0.02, 74.6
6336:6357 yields -0.01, 73.7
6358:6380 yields 0.00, 73.3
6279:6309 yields -0.03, 75.5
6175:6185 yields -0.04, 76.3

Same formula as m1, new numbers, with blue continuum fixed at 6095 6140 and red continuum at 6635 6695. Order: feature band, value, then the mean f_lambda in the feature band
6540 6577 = -0.3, 73.4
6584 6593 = 0.2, 71.2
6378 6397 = 0.2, 72.3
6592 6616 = 0.6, 70.9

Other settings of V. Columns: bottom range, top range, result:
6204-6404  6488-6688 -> 1.06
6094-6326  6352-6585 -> 1.04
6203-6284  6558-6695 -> 1.10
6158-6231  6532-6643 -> 1.09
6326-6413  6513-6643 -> 1.06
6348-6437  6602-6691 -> 1.10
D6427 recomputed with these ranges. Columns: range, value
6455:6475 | 70.8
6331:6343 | 74.2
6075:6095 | 74.5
